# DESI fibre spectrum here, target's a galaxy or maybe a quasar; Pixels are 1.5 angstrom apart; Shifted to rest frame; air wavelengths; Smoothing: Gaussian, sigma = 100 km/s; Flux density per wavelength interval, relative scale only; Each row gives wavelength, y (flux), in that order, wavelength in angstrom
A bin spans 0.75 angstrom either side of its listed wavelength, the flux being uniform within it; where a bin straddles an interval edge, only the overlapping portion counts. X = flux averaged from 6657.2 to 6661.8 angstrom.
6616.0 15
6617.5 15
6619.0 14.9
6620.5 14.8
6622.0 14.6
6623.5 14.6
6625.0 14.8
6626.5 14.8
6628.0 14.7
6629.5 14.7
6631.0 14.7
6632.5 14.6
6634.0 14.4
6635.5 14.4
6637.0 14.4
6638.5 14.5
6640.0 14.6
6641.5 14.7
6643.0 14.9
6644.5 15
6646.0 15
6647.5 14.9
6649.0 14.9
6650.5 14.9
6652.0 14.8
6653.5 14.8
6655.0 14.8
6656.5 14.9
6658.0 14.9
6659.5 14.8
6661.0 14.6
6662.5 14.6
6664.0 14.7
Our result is 14.8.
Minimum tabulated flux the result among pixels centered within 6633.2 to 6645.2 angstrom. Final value 14.4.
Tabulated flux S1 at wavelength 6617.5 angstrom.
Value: 15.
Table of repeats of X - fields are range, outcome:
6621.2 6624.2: 14.6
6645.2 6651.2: 14.9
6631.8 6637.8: 14.4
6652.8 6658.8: 14.9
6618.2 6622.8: 14.8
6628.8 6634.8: 14.6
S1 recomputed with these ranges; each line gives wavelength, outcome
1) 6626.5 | 14.8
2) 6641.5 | 14.7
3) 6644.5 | 15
